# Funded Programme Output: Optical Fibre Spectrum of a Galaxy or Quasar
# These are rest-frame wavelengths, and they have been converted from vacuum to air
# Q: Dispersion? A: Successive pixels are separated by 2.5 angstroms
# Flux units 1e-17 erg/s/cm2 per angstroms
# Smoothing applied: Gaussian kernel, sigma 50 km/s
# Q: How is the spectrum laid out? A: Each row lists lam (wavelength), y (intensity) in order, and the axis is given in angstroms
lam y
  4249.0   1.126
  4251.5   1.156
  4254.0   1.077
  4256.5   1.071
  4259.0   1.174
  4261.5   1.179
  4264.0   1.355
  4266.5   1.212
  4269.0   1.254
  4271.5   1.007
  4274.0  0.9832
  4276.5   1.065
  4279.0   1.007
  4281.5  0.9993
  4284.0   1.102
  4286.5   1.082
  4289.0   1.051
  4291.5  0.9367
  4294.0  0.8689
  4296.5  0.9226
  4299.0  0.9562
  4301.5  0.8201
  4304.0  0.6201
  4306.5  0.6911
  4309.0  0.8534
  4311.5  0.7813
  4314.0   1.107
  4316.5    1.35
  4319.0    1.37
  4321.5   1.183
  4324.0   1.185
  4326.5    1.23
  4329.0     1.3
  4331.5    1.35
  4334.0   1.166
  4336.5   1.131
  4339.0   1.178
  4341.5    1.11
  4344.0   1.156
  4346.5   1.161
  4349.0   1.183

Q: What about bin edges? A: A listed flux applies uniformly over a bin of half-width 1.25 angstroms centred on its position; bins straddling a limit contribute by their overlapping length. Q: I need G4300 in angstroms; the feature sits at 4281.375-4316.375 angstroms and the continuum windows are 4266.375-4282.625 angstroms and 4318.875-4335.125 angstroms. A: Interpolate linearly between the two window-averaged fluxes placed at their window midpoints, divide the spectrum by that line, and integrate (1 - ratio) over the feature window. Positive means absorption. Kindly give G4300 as 6.79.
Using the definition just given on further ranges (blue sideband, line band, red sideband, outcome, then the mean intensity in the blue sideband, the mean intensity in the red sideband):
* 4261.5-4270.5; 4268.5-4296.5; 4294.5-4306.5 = 0.5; 1.25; 0.818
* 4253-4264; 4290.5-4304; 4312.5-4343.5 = 3.6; 1.15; 1.22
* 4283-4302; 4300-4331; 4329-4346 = 1.2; 0.971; 1.19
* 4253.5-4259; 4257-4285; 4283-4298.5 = -1.8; 1.1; 0.99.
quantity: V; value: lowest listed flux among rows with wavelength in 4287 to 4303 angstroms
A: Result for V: 0.8201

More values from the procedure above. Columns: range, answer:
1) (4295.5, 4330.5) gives 0.6201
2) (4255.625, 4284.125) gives 0.9832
